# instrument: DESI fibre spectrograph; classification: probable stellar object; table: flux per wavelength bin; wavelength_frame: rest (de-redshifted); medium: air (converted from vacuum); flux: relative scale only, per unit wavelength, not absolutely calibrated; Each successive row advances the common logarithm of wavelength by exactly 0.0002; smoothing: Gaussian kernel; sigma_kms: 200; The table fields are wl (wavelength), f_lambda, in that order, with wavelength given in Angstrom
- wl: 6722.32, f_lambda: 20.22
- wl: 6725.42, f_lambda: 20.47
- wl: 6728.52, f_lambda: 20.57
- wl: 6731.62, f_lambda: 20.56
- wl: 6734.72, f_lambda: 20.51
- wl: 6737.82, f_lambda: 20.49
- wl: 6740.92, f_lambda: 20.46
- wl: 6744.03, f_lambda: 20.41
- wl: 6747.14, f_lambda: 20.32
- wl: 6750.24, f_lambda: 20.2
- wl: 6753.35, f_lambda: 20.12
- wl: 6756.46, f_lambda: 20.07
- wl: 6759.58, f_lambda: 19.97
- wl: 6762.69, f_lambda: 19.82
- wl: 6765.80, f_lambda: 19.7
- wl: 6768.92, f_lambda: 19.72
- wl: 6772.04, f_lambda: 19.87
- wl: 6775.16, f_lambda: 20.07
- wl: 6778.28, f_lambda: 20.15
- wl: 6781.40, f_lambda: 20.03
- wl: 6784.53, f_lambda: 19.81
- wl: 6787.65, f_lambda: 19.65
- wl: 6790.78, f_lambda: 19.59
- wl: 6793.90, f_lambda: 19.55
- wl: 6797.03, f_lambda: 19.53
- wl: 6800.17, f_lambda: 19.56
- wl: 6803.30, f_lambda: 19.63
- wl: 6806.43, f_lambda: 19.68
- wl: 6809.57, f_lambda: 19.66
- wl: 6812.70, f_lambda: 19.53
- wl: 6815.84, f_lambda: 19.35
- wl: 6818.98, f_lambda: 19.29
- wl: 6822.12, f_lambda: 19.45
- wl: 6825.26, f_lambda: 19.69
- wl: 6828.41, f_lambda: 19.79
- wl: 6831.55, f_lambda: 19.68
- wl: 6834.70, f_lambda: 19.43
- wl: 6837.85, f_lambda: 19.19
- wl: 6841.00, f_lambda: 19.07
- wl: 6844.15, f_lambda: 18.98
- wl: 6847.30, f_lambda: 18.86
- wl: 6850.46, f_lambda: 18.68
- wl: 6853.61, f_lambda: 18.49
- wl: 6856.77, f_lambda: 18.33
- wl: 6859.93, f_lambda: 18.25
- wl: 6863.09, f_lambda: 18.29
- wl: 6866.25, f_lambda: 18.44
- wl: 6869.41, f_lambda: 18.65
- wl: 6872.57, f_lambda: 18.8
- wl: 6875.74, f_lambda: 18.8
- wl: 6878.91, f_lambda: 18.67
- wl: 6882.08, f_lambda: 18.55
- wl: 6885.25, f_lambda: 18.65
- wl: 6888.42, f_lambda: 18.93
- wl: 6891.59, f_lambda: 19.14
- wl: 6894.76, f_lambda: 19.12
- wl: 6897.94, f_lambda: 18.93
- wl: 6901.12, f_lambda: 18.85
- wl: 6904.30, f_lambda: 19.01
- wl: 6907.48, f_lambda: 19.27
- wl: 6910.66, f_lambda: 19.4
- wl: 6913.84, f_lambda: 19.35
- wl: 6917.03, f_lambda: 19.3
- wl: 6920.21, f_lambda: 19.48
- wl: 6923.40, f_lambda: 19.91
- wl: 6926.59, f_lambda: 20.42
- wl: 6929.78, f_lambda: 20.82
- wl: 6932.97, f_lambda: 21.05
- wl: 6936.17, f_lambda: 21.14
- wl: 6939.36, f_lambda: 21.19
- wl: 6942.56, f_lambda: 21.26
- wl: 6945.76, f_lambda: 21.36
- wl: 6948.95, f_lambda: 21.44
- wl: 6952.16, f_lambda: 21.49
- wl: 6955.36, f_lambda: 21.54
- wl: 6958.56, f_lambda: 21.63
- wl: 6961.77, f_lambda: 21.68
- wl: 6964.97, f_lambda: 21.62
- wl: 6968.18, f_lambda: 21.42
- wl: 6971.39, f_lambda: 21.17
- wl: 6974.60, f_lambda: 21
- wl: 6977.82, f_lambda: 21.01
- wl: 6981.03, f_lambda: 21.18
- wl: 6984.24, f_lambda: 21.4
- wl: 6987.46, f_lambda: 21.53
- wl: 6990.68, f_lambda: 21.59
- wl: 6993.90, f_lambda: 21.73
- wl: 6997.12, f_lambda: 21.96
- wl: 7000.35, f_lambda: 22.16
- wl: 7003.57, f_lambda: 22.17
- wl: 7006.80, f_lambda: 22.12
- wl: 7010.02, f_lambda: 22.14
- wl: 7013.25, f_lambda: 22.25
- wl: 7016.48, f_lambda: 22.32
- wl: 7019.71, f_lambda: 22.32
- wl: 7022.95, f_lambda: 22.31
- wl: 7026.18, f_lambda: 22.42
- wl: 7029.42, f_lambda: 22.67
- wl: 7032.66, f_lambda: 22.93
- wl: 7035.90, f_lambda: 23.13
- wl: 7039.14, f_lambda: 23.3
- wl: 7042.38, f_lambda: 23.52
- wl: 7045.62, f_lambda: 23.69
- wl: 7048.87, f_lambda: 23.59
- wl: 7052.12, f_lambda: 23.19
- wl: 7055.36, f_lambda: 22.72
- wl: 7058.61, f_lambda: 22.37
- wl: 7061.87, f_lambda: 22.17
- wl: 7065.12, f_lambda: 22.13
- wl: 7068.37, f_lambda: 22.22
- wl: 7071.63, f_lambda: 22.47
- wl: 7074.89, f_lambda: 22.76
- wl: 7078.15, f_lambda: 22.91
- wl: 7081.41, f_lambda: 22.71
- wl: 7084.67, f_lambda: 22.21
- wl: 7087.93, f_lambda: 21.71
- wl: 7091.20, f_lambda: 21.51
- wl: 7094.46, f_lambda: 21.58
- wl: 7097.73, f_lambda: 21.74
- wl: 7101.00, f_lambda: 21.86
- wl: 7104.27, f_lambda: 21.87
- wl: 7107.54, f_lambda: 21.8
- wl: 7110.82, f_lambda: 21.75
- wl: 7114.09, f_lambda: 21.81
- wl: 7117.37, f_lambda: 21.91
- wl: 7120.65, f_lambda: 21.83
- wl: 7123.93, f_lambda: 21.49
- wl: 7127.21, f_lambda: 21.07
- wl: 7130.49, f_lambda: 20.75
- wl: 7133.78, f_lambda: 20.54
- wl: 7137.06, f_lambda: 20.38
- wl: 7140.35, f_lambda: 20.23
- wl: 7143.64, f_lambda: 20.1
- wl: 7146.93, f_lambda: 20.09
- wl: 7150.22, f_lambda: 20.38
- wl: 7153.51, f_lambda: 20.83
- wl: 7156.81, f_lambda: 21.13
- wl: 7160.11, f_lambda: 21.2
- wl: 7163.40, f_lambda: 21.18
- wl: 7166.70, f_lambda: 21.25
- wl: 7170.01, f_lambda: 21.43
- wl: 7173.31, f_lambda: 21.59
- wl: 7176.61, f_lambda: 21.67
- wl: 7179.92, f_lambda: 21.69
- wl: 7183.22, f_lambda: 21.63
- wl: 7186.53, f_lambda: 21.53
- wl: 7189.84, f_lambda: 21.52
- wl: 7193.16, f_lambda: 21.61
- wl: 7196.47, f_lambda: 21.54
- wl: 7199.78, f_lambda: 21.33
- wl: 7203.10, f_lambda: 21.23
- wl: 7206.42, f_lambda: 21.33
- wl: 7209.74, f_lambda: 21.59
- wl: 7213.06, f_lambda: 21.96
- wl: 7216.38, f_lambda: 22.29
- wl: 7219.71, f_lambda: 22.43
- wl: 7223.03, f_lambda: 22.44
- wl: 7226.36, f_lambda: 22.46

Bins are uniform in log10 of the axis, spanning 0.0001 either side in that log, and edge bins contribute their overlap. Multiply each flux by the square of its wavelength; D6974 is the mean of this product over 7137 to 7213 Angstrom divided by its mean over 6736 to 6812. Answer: 1.19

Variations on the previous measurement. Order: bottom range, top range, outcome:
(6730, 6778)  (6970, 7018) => 1.16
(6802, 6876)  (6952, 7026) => 1.19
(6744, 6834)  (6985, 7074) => 1.22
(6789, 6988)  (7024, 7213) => 1.17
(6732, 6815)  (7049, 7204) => 1.20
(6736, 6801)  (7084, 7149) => 1.18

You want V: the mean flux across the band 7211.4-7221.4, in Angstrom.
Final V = 22.2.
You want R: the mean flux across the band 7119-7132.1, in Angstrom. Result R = 21.3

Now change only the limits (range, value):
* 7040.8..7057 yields 23.3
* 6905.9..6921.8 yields 19.4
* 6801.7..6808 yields 19.7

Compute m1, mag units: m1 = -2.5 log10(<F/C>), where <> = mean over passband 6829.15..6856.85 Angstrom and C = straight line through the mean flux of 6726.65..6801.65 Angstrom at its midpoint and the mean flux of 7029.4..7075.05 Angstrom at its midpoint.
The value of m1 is 0.097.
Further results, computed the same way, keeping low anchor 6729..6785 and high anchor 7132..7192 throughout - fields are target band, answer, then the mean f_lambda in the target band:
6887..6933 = 0.05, 19.5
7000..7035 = -0.08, 22.4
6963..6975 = -0.04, 21.4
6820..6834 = 0.04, 19.6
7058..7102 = -0.07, 22.2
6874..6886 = 0.10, 18.7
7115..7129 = -0.03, 21.6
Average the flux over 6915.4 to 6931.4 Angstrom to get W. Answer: 20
